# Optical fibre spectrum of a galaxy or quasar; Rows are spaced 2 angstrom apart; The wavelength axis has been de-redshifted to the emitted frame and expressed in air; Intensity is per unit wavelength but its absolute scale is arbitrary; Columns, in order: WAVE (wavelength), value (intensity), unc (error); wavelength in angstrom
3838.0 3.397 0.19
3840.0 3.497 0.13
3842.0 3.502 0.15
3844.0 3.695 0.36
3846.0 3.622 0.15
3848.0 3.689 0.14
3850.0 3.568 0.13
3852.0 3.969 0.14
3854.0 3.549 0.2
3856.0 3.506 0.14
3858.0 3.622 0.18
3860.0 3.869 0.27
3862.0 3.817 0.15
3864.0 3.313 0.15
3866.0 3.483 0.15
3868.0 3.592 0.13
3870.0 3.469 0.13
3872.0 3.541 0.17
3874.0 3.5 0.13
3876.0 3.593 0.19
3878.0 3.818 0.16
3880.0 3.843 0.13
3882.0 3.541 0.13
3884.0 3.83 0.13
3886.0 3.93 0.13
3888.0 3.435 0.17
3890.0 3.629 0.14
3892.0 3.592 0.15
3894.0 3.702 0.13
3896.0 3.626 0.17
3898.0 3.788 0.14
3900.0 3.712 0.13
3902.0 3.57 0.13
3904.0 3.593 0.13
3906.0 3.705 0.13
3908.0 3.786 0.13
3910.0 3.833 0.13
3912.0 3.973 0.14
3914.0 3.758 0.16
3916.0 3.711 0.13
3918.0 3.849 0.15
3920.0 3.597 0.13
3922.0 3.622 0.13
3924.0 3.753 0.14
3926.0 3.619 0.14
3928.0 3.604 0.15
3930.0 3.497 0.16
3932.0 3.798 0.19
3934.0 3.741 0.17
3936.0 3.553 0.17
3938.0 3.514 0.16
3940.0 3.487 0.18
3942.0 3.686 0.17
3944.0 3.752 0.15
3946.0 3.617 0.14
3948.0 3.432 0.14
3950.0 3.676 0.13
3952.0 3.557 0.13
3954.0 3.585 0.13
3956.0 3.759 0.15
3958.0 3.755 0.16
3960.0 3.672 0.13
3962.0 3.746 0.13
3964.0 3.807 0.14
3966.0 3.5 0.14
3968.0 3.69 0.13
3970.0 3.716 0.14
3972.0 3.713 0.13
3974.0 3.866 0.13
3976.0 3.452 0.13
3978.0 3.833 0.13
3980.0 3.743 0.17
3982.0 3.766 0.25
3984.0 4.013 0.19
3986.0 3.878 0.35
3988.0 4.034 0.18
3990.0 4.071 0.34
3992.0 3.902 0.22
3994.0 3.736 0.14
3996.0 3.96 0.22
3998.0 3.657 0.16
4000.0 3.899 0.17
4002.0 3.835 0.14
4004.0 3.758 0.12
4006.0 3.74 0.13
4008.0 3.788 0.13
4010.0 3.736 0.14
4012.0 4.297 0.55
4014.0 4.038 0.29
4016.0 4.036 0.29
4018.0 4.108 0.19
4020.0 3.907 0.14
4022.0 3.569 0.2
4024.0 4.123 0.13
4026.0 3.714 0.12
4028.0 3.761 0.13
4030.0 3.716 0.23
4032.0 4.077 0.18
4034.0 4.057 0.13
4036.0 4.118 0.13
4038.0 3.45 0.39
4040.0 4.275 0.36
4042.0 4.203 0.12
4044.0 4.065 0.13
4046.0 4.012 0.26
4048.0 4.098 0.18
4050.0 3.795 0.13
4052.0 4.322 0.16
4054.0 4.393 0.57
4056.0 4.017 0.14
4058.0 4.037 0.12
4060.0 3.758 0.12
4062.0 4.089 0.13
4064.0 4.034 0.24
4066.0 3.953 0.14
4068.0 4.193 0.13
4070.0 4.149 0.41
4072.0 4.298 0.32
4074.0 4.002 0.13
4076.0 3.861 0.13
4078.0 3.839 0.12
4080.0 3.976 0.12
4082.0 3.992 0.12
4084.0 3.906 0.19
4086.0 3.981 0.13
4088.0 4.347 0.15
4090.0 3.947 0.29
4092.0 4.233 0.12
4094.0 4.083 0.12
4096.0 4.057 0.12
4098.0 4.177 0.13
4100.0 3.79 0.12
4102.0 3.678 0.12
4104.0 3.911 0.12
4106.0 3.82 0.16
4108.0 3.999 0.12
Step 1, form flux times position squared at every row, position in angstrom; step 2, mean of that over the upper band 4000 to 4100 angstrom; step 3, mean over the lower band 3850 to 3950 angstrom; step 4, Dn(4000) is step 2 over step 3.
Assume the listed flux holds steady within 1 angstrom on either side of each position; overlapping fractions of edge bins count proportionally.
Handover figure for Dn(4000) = 1.18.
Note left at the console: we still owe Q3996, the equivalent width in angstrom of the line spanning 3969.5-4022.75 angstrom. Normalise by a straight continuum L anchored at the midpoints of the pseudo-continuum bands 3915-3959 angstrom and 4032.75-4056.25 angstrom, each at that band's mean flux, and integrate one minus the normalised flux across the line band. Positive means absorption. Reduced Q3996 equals 0.29 angstrom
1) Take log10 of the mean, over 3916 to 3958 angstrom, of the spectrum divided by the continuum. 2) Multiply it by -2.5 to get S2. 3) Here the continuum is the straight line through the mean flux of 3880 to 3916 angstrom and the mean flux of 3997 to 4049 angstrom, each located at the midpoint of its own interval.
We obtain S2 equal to 0.04 mag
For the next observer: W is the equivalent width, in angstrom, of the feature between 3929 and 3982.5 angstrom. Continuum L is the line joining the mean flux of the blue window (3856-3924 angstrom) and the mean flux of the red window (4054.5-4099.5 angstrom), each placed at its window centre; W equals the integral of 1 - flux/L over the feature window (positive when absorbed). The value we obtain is 2.0 angstrom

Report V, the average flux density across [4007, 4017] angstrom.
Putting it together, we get 3.98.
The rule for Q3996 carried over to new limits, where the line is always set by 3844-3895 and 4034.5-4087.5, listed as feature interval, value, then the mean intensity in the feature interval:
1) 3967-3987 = 0.5 angstrom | 3.77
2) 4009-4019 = -0.3 angstrom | 4.04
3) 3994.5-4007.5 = 0.4 angstrom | 3.8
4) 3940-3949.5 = 0.5 angstrom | 3.61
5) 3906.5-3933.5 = 0.2 angstrom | 3.72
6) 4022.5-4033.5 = 0.3 angstrom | 3.87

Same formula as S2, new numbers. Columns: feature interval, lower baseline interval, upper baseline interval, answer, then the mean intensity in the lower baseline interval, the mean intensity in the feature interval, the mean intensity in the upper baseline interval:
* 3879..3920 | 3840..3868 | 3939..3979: -0.02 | 3.62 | 3.72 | 3.67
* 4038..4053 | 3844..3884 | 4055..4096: -0.02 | 3.63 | 4.07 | 4.04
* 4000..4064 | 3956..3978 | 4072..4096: -0.02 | 3.7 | 3.96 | 4.03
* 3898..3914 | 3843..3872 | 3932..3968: -0.03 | 3.62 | 3.74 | 3.64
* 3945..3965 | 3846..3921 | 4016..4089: 0.04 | 3.67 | 3.66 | 4.01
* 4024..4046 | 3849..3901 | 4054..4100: 0.00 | 3.65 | 3.95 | 4.04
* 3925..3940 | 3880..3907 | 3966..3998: 0.04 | 3.67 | 3.61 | 3.81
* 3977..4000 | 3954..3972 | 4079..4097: -0.03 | 3.7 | 3.87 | 4.06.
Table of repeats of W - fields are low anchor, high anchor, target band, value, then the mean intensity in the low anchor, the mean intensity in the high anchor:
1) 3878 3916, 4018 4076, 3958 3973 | 0.6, 3.72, 4.01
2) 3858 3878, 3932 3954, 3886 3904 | -0.2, 3.59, 3.61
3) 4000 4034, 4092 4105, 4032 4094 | -1.7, 3.89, 3.97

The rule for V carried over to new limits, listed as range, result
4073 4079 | 3.9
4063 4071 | 4.08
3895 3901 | 3.71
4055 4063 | 3.98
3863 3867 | 3.4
